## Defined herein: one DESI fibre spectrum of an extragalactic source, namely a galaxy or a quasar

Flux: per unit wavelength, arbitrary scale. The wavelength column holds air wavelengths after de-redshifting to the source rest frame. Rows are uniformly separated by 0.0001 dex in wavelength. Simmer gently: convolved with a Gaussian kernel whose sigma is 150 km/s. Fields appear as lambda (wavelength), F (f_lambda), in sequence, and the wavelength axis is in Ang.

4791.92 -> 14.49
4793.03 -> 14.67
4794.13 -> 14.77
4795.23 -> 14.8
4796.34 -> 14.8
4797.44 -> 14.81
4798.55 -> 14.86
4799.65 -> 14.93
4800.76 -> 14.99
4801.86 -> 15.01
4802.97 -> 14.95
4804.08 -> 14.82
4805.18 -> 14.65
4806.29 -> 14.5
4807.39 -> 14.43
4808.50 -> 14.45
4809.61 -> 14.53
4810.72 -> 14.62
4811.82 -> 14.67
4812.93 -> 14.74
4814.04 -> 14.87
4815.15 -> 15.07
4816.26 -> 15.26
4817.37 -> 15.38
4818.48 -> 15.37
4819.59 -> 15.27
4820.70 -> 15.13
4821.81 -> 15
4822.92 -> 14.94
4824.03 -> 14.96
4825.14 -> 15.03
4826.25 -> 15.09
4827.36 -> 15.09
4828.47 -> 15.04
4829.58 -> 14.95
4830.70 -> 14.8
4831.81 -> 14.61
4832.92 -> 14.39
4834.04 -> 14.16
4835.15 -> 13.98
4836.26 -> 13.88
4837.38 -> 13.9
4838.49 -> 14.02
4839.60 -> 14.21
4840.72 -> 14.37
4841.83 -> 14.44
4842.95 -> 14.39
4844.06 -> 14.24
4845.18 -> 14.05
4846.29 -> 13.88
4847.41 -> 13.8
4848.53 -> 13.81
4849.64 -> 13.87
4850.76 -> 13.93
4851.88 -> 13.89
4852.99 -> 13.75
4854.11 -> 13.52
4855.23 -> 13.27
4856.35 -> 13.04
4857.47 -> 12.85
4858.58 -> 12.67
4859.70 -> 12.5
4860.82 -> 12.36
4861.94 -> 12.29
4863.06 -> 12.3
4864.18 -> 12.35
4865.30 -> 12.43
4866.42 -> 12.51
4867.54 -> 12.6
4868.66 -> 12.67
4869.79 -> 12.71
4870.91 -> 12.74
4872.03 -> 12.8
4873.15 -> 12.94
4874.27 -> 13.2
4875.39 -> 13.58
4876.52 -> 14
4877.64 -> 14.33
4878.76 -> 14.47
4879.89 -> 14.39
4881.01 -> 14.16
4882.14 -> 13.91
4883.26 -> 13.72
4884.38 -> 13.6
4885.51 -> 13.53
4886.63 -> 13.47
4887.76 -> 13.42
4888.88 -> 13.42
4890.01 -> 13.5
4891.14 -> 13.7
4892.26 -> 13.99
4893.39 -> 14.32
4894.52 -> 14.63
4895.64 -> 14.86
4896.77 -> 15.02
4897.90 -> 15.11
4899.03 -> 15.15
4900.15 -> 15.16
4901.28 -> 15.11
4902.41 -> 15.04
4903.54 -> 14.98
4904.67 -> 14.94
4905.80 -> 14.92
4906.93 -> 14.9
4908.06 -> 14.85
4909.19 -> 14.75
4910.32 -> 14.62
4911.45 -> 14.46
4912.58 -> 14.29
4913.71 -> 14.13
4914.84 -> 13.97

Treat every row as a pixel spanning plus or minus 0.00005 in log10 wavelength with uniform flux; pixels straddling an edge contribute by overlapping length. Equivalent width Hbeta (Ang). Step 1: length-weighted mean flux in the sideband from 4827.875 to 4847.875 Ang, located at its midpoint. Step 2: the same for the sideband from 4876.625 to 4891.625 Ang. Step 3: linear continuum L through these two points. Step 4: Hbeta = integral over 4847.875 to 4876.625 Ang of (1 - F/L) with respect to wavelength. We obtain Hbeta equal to 2.1 Ang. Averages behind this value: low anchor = 14.3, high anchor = 13.8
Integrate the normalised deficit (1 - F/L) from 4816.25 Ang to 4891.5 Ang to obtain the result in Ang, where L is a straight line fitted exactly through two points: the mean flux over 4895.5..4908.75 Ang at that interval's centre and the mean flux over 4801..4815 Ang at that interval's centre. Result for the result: 5.1 Ang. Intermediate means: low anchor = 14.7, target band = 13.8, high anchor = 15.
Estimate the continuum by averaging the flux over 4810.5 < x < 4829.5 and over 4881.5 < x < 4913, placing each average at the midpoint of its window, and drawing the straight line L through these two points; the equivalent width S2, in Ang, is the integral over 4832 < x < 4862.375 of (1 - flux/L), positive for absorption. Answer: 2.30 Ang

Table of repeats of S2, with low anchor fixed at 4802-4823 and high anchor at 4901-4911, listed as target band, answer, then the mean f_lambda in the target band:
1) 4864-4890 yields 2.7 Ang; 13.4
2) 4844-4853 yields 0.6 Ang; 13.9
